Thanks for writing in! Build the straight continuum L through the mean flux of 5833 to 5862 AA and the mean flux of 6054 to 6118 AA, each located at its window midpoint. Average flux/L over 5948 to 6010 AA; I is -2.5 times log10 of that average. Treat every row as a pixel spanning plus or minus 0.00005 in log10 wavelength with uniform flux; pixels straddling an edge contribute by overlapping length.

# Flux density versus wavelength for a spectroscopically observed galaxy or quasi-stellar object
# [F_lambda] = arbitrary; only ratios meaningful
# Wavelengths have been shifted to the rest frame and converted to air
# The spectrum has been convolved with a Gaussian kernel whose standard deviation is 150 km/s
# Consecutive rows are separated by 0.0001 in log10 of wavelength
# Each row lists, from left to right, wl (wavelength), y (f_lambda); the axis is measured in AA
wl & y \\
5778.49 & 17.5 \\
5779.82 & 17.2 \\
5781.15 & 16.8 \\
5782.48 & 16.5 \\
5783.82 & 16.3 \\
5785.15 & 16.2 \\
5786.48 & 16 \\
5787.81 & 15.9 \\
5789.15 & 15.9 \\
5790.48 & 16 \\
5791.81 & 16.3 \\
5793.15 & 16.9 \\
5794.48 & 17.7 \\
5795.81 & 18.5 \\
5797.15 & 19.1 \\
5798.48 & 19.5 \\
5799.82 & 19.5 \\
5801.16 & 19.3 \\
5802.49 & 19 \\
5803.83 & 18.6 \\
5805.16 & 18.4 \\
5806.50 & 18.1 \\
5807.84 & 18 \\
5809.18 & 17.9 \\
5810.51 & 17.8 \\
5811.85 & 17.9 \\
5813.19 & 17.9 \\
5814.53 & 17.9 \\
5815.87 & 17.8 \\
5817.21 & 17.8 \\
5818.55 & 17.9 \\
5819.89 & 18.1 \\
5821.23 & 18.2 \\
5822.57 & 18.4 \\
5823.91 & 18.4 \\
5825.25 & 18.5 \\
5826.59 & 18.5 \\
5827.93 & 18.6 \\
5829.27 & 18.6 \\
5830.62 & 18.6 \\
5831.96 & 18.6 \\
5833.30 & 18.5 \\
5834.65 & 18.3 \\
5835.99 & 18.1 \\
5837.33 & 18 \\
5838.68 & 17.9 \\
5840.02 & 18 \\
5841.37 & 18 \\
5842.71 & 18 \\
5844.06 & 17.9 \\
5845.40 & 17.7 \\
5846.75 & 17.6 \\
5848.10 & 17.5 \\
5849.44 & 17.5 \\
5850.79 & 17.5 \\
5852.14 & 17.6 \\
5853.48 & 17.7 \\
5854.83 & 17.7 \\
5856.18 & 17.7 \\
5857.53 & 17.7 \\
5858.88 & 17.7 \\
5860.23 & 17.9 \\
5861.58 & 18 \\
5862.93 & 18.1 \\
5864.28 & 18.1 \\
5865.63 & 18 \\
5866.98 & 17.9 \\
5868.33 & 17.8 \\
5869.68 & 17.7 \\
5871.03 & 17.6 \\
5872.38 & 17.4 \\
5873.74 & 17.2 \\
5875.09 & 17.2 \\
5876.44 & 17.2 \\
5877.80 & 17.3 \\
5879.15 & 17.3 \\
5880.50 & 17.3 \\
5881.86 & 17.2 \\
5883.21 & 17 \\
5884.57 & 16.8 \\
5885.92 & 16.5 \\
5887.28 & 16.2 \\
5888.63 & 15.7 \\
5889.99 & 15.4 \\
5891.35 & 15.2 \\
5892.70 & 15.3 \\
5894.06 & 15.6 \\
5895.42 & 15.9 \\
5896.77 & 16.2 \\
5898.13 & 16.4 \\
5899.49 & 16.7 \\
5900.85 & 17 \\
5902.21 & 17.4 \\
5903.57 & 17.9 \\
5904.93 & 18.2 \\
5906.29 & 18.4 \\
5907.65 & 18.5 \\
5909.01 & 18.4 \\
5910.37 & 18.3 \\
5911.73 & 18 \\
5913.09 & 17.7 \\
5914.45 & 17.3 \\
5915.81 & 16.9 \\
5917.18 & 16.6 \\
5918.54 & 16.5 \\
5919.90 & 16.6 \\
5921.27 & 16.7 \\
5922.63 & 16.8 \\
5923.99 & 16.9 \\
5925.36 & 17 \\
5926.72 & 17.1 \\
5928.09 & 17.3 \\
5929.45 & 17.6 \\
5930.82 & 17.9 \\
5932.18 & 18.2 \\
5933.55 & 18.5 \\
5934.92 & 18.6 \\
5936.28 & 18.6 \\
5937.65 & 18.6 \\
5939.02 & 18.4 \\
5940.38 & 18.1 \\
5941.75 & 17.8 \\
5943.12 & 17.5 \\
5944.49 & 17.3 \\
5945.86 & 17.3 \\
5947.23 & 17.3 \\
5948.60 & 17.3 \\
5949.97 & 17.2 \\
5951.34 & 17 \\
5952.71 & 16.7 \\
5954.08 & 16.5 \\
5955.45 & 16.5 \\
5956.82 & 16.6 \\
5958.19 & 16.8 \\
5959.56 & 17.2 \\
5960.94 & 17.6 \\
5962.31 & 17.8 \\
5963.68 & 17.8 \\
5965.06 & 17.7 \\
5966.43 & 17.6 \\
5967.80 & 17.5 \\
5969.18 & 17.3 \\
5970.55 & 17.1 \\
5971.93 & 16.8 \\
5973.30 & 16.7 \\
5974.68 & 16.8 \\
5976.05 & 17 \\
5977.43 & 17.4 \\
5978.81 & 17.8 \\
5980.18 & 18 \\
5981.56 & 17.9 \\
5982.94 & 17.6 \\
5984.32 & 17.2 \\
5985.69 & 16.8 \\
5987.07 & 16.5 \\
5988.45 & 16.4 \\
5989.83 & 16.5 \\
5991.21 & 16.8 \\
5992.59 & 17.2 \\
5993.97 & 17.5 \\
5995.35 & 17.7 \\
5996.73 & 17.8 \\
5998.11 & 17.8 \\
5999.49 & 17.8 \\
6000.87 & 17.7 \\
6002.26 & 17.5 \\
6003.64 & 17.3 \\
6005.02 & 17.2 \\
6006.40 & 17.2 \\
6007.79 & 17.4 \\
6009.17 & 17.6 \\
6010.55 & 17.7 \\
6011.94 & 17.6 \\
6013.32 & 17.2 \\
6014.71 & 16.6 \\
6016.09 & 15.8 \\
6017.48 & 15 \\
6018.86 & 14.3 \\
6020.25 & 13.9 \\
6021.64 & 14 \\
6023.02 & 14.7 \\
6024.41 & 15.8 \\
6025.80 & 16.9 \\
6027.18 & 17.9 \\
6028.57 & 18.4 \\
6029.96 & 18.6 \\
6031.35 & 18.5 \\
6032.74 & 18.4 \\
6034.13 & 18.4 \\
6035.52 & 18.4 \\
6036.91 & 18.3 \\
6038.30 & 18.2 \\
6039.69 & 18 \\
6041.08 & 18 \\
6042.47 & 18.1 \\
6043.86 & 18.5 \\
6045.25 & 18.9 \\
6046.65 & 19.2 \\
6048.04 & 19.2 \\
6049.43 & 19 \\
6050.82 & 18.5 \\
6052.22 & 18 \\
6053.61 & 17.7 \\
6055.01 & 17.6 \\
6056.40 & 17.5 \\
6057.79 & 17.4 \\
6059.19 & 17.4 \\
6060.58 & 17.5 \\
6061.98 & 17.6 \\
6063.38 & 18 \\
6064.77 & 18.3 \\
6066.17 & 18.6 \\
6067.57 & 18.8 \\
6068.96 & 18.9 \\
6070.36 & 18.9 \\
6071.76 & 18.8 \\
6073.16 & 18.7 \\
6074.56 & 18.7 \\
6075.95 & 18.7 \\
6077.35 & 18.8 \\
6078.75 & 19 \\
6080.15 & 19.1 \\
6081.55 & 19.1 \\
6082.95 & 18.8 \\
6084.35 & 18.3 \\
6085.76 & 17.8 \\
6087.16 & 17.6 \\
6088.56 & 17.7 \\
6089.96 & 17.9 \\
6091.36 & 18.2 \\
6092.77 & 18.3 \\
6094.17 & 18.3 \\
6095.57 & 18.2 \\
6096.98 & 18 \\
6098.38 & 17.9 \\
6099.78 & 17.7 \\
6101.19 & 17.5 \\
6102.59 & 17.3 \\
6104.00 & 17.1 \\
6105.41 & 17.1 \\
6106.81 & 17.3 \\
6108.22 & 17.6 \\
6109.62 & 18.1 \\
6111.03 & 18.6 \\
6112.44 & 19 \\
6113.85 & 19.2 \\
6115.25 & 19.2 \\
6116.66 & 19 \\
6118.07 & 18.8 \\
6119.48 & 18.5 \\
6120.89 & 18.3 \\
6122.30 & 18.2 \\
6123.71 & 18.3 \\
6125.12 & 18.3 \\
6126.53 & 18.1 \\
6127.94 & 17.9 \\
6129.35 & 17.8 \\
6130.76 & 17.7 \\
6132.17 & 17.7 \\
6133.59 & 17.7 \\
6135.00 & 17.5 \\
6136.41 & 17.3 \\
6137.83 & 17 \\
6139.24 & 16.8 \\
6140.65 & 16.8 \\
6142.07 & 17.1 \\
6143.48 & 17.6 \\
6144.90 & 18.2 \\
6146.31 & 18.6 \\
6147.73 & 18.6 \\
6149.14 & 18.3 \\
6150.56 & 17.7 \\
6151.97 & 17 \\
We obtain 0.05 mag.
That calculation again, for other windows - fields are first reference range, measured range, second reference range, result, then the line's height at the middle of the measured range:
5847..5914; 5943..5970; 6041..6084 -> 0.03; 17.8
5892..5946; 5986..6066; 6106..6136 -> 0.03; 17.8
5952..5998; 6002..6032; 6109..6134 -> 0.05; 17.5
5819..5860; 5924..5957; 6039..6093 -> 0.04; 18.2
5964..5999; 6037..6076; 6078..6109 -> -0.03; 17.8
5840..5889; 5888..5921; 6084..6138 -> 0.04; 17.6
